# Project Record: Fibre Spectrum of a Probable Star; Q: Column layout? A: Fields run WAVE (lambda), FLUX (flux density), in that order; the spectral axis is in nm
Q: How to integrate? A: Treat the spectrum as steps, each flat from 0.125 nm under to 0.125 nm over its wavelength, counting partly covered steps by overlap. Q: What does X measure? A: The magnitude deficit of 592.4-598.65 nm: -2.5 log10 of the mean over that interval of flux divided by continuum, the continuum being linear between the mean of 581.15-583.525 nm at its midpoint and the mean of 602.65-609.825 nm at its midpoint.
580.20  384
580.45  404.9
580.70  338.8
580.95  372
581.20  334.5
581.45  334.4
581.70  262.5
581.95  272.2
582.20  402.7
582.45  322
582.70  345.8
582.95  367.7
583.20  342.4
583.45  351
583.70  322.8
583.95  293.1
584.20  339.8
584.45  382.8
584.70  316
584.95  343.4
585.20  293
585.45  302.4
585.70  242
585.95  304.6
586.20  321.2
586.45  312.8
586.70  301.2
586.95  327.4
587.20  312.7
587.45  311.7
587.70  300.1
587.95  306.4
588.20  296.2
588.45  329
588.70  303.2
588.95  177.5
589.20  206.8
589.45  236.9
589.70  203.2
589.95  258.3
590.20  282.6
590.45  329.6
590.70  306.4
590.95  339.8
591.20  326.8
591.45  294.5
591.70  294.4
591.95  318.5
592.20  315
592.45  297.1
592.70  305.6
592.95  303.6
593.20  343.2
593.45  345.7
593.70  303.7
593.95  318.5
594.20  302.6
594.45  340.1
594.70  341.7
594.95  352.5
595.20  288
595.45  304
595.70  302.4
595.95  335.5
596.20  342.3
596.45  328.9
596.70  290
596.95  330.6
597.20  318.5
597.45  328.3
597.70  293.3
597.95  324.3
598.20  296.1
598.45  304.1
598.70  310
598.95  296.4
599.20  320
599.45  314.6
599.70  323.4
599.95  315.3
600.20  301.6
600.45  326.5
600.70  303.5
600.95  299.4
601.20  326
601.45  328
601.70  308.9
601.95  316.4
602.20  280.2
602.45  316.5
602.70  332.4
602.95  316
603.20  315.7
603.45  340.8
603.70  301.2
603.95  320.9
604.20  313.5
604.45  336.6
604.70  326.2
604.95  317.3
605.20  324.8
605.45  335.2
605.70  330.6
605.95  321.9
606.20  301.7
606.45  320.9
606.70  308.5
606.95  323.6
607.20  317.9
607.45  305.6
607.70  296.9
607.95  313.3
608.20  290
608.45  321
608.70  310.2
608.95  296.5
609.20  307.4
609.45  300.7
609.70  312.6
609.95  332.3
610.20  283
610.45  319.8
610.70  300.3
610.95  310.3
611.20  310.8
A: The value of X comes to 0.02 mag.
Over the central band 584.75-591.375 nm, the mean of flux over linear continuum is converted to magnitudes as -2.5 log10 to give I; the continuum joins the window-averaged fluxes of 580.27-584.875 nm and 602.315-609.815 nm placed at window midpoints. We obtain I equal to 0.15 mag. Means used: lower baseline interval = 340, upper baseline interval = 316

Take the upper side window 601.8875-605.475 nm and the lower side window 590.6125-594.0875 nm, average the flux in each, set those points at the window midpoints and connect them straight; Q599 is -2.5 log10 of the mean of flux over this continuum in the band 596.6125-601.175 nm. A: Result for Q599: 0.02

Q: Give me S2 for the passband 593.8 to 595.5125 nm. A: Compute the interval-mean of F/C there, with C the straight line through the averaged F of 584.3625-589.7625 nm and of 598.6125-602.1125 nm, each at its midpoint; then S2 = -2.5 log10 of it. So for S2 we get -0.06 mag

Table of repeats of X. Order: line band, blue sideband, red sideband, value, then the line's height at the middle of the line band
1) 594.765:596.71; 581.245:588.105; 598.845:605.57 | -0.008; 318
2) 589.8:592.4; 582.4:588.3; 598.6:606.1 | 0.046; 319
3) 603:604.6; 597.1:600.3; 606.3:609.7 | -0.039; 310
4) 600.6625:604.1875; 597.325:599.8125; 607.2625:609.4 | -0.022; 309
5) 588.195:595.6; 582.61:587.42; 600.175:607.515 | 0.075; 320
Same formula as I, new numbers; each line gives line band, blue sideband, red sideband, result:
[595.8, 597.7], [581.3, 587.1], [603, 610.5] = -0.015 mag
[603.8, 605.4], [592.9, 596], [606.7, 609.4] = -0.041 mag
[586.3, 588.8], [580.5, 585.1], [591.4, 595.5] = 0.059 mag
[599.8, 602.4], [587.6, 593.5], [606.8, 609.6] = -0.034 mag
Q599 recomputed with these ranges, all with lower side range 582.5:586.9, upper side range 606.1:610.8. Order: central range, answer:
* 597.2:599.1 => 0.022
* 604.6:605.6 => -0.053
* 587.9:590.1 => 0.242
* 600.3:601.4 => -0.005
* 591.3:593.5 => 0.020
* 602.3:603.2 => -0.026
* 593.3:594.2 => -0.011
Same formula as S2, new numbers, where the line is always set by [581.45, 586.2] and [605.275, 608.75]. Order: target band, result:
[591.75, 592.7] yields 0.04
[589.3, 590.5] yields 0.24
